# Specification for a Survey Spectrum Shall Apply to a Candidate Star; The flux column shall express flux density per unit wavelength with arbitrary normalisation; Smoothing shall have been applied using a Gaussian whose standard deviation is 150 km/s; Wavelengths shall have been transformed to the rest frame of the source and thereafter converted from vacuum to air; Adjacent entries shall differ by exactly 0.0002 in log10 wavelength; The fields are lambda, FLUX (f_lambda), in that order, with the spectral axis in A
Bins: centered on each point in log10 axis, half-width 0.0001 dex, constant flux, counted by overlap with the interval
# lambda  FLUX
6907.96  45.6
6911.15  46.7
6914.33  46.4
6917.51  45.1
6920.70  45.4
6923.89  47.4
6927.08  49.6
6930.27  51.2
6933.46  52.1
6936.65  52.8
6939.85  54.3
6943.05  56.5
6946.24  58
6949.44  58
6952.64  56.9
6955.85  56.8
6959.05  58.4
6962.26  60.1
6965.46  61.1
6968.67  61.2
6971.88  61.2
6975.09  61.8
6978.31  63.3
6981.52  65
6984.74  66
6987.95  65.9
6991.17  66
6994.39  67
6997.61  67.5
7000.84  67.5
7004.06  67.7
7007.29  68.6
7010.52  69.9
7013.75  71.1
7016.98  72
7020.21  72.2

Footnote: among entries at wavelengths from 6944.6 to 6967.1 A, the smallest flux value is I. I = 56.8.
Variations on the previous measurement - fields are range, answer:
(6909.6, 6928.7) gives 45.1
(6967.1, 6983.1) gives 61.2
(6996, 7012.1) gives 67.5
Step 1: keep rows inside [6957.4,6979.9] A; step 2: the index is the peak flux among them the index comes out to 63.3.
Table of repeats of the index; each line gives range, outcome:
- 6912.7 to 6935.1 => 52.1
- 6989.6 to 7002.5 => 67.5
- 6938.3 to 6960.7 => 58.4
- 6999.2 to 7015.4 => 71.1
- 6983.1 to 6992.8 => 66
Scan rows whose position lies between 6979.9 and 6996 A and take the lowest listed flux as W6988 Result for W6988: 65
